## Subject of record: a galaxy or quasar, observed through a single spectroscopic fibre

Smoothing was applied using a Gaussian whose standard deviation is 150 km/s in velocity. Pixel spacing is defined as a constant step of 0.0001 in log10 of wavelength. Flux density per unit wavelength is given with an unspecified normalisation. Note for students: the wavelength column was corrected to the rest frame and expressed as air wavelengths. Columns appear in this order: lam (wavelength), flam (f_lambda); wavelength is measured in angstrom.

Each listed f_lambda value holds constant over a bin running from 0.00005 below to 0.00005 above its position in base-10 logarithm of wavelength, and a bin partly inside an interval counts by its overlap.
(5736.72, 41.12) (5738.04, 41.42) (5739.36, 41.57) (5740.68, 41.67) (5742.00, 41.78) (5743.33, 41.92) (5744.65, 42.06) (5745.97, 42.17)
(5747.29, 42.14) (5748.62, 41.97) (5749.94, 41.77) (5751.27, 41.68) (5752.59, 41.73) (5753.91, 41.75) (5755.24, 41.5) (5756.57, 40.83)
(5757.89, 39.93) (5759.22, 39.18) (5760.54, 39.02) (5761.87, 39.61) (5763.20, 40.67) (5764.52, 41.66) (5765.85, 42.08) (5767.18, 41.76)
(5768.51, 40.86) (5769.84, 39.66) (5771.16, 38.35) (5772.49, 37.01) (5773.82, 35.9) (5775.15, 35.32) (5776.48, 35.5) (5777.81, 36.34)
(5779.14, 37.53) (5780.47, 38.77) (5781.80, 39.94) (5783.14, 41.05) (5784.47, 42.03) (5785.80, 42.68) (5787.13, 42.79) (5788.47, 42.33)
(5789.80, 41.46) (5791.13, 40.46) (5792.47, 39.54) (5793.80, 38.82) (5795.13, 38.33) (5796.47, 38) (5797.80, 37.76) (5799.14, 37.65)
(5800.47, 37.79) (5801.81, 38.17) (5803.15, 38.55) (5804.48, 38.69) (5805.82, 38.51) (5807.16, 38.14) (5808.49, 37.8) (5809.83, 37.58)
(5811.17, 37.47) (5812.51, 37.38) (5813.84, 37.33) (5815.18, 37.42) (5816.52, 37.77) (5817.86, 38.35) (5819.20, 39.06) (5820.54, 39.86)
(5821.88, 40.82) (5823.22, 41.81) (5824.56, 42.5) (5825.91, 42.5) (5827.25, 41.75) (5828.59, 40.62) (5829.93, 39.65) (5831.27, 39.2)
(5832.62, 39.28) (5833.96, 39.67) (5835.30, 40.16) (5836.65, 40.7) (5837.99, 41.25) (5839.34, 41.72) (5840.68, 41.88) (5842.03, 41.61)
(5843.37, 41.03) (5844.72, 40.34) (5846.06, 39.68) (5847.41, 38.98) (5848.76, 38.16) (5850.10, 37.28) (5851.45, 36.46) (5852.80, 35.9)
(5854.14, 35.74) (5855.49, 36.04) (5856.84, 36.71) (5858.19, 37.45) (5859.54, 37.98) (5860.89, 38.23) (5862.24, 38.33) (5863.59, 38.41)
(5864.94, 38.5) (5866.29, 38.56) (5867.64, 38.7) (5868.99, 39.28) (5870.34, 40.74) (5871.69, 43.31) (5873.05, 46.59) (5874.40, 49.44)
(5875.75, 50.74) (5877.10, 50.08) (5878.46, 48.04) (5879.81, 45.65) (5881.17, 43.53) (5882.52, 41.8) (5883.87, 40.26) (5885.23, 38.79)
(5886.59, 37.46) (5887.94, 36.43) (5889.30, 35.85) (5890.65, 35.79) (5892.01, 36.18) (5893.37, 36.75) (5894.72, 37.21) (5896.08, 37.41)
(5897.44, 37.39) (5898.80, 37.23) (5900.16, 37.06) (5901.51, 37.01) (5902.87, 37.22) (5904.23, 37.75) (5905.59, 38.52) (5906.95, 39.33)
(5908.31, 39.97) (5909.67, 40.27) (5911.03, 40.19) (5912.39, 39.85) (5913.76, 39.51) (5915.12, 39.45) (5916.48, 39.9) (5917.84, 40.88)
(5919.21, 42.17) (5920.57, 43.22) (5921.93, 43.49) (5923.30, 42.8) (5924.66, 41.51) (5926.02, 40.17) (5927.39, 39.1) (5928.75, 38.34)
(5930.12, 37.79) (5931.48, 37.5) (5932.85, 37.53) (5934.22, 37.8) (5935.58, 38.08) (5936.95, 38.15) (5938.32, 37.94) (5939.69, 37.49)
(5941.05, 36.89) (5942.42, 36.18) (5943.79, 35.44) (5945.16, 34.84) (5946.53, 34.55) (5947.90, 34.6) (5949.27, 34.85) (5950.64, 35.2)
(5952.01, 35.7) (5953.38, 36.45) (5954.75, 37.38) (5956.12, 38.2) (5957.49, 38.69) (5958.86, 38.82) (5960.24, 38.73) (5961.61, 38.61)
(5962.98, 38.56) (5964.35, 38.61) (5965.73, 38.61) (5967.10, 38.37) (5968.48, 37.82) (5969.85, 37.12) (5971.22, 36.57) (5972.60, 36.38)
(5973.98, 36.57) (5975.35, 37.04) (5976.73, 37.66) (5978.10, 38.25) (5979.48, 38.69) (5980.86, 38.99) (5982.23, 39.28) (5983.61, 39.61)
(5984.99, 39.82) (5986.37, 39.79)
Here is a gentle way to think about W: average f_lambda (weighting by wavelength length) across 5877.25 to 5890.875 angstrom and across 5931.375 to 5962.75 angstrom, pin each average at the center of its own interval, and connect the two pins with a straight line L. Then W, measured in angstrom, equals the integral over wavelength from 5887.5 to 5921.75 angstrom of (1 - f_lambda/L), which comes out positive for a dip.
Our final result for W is 0.8 angstrom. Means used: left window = 40.9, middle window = 38.6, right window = 36.9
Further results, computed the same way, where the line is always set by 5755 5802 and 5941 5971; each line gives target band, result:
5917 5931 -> -1.3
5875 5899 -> -1.6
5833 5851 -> -0.7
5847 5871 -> 0.3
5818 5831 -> -0.7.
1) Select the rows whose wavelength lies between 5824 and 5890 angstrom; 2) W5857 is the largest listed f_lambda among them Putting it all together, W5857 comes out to 50.74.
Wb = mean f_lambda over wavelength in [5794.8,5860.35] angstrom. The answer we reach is 38.9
